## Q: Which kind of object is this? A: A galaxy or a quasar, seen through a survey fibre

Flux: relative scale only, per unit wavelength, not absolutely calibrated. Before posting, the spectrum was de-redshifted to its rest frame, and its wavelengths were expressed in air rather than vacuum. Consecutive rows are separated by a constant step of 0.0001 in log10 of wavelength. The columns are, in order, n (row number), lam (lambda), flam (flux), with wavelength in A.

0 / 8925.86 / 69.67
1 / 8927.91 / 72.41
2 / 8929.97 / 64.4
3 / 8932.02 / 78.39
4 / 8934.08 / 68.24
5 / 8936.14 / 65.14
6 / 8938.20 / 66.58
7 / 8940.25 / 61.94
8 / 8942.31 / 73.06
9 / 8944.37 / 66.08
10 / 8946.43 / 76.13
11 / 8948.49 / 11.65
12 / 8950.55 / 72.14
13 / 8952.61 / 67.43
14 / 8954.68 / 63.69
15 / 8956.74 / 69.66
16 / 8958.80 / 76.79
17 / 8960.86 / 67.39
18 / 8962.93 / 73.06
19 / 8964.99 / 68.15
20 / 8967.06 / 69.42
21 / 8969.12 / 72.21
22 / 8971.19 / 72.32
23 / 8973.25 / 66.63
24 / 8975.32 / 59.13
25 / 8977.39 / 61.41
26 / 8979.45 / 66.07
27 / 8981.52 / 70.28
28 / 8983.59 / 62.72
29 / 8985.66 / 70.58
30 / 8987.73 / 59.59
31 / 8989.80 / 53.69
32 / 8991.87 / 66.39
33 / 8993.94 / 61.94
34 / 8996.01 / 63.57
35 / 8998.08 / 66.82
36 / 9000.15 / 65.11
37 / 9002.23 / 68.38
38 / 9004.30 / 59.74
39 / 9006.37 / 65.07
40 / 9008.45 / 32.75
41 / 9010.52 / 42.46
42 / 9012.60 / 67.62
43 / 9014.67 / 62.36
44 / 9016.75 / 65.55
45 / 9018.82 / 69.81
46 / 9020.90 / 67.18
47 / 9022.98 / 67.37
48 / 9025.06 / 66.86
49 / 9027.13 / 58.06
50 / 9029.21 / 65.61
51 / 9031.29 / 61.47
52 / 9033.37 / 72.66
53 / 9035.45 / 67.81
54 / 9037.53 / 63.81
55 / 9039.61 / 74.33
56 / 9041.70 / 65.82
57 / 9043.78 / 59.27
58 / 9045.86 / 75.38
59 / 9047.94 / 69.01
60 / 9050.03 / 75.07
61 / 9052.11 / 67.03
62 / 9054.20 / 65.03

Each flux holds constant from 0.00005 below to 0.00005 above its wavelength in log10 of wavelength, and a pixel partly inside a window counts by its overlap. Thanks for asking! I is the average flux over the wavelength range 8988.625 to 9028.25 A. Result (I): 61.6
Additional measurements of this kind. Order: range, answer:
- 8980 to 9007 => 64.2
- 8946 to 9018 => 63.3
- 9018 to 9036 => 66.2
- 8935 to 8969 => 65.7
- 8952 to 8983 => 68.2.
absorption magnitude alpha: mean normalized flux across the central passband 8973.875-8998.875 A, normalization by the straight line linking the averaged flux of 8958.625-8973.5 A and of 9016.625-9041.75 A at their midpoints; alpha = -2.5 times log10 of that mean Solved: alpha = 0.10 mag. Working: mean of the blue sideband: 70.6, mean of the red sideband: 66.7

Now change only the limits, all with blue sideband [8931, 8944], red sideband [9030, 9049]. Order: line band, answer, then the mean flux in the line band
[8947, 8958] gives 0.18 mag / 58.1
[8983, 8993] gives 0.09 mag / 62.6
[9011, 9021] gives 0.05 mag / 65.1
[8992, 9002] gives 0.05 mag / 64.9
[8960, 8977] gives 0.00 mag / 68.2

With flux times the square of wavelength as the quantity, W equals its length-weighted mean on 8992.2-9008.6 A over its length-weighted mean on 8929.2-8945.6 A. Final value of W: 0.93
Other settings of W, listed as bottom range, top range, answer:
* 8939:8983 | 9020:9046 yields 1.02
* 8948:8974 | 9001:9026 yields 0.93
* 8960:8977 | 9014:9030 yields 0.97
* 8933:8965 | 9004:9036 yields 0.96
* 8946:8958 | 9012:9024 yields 1.13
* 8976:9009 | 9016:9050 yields 1.08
